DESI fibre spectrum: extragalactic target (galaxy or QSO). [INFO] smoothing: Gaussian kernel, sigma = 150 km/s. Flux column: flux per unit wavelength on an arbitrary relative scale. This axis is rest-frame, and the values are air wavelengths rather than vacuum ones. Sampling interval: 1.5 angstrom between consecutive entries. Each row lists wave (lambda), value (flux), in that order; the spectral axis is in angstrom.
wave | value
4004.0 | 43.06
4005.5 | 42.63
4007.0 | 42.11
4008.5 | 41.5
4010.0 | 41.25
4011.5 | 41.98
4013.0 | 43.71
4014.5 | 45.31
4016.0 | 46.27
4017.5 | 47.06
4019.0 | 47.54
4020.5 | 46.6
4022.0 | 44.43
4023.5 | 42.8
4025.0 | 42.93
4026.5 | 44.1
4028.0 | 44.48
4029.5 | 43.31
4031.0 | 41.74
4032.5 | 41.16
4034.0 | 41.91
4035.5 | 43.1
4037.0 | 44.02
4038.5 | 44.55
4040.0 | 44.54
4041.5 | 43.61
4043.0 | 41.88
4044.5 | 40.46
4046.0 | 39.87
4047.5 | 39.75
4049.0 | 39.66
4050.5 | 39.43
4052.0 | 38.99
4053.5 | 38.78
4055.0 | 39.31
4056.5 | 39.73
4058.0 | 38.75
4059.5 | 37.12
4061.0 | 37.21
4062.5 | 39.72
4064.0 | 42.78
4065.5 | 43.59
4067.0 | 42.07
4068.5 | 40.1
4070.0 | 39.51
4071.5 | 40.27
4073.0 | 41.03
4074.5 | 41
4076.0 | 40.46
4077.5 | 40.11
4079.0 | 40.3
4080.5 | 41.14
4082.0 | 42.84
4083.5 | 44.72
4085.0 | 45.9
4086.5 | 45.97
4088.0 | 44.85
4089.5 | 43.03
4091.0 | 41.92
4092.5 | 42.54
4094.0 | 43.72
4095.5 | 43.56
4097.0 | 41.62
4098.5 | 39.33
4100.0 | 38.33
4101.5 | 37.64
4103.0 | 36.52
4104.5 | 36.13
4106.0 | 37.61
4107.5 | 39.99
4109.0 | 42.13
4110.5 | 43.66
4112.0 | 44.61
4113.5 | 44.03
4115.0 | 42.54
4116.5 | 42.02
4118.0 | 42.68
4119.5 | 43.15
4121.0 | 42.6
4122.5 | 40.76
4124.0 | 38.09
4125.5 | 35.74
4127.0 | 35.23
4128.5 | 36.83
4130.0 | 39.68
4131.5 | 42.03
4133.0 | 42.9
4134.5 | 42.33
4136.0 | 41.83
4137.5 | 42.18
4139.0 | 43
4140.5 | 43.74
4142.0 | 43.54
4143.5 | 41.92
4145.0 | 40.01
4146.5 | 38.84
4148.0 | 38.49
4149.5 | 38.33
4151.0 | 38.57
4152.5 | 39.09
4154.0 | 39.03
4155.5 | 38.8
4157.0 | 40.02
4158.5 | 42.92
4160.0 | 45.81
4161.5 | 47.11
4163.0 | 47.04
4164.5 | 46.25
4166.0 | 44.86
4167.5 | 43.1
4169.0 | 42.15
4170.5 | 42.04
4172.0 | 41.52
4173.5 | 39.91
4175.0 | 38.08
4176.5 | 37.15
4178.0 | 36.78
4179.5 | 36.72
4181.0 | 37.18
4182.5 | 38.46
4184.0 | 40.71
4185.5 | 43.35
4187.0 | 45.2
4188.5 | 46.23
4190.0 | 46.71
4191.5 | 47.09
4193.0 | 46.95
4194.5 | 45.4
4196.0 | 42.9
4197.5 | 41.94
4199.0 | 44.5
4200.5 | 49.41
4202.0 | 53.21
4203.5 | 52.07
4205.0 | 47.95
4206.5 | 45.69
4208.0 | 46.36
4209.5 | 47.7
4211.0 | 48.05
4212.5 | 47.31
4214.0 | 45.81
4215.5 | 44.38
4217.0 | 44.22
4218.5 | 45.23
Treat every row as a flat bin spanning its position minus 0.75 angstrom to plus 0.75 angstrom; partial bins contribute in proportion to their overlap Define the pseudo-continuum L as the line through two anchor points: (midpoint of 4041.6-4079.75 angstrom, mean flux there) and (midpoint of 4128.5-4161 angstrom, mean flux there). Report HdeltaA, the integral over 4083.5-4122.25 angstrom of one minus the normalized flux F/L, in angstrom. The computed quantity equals -1.2 angstrom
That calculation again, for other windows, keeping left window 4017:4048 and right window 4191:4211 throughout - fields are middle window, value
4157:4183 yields 2.7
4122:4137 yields 1.9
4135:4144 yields 0.6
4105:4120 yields 1.0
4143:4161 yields 2.2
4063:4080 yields 1.2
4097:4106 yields 1.4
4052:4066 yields 1.4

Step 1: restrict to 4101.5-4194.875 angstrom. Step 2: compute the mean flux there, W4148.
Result 41.4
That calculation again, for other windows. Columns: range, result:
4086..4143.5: 41.3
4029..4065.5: 40.9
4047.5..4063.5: 39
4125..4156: 40.1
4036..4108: 41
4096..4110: 39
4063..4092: 42.2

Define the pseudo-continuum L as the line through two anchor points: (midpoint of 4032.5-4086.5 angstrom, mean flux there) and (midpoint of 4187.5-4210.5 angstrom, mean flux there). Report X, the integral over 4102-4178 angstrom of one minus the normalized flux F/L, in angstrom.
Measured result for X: 5.8 angstrom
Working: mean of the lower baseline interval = 41.2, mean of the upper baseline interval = 46.9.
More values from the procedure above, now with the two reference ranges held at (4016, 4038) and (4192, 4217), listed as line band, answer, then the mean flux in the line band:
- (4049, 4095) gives 3.61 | 41.2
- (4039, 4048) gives 0.50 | 41.8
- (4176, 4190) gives 1.76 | 40.6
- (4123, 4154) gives 3.83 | 40.1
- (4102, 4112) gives 1.23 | 39.7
